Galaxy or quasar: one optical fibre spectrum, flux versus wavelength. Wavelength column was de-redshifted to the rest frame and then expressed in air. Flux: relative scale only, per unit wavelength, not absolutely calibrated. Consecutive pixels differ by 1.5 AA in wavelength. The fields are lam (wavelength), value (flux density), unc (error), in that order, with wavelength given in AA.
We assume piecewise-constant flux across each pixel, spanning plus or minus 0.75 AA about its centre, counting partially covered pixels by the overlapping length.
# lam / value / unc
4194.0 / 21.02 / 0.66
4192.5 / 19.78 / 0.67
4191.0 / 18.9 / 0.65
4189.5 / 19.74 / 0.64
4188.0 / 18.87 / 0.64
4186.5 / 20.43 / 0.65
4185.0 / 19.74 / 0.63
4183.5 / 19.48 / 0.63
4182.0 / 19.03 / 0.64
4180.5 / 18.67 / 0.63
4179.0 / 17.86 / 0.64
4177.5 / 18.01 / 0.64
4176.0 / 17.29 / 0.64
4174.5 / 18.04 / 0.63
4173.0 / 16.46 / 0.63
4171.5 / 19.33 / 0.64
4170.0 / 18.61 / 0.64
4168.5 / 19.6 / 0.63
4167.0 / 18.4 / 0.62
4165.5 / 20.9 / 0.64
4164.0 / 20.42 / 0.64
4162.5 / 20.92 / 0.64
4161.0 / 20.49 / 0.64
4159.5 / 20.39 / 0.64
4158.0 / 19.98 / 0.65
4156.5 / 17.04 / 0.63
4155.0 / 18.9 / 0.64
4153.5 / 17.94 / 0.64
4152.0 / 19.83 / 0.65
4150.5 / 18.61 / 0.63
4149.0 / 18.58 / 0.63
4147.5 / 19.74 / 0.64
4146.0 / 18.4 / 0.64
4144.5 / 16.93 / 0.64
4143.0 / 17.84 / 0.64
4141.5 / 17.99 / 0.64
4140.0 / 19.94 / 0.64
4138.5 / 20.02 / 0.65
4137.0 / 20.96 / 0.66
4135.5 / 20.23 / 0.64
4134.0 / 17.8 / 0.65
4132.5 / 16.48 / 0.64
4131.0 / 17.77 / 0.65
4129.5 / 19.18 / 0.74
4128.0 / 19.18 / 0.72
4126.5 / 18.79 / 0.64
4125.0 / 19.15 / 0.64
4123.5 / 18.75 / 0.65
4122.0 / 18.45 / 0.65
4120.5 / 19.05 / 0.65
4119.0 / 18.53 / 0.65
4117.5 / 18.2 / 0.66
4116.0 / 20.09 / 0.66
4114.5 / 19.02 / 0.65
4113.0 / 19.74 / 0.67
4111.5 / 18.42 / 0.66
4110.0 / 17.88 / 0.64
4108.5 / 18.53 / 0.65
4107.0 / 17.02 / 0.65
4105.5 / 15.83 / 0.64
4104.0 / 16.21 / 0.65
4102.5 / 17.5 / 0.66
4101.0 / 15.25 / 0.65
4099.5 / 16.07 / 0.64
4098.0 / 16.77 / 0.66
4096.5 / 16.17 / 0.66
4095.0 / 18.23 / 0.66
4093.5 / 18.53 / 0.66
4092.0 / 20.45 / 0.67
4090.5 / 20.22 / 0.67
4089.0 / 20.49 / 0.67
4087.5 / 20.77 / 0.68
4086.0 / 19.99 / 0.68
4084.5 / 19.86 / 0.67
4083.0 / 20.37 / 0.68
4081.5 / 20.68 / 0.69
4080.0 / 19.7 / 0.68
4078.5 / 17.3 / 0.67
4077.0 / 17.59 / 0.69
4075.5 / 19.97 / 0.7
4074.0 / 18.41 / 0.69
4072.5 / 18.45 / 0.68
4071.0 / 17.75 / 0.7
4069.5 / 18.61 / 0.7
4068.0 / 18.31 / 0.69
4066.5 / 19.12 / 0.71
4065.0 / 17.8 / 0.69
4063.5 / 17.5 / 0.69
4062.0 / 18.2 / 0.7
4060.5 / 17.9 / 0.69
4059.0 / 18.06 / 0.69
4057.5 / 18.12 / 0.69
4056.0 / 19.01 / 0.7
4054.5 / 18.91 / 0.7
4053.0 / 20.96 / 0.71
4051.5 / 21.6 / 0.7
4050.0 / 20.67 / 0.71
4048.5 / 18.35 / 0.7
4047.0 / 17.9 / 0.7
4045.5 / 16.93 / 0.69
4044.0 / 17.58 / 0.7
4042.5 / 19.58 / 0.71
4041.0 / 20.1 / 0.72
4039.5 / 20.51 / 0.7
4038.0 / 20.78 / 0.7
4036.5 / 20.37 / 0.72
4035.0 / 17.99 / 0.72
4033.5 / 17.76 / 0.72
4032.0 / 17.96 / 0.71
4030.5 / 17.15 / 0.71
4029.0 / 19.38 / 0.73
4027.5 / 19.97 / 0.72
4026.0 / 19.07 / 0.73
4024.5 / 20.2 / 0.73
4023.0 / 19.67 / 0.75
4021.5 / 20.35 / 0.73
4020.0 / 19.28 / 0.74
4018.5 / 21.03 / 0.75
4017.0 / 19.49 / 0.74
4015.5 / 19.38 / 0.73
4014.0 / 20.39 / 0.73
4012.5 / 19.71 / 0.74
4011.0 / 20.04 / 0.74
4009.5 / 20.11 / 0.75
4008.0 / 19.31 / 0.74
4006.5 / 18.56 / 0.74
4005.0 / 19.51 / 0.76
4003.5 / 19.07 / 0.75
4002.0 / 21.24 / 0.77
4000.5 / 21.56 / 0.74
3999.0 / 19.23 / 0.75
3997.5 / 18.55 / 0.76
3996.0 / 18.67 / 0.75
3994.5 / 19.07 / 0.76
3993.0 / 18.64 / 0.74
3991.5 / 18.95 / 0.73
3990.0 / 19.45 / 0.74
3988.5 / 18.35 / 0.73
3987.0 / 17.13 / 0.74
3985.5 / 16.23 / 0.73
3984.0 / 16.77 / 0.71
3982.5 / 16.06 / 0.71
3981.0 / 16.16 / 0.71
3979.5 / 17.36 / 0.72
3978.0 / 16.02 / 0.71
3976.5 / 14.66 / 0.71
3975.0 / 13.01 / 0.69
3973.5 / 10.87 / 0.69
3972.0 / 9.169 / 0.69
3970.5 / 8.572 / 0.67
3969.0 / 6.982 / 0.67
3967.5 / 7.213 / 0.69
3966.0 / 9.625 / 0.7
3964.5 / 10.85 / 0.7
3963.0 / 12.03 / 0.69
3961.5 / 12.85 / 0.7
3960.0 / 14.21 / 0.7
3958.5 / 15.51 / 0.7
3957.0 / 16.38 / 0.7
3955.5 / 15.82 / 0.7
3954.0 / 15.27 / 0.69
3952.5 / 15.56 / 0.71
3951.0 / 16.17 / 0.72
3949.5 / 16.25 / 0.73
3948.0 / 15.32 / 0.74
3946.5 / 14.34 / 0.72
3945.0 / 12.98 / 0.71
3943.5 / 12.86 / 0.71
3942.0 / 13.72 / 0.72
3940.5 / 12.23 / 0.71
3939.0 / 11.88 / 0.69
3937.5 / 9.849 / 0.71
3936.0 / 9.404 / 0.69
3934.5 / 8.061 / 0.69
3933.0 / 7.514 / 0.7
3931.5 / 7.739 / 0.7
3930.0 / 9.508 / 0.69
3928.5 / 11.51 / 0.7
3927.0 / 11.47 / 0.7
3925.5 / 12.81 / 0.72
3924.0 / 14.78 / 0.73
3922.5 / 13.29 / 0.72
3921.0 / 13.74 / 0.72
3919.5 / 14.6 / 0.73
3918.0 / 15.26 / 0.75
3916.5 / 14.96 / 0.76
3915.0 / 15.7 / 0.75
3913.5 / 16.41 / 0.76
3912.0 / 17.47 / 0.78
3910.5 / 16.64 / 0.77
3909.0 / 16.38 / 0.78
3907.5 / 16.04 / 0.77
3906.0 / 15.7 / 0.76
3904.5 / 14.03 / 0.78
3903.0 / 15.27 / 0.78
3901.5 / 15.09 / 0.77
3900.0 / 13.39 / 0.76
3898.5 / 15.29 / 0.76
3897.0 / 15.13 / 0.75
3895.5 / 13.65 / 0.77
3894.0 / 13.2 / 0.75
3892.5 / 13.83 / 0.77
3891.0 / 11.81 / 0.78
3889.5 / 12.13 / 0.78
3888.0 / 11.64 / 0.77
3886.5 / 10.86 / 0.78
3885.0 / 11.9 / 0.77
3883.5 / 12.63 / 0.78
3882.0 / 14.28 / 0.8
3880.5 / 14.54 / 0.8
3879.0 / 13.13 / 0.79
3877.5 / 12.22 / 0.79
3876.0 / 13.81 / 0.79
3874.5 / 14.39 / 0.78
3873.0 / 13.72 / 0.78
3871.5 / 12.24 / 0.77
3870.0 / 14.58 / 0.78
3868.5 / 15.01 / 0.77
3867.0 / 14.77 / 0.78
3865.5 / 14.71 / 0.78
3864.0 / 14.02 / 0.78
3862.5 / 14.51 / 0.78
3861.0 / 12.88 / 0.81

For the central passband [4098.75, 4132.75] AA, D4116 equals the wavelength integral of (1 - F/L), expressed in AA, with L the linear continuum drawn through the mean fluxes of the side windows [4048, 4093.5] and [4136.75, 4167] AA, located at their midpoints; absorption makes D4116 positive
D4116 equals 2.0 AA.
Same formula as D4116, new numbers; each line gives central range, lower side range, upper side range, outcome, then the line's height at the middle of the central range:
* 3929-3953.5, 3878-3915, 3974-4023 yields 6.14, 16.1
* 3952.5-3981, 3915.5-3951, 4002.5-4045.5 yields 4.22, 15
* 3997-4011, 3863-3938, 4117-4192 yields -3.63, 15.7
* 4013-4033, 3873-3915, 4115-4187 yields -3.56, 16.5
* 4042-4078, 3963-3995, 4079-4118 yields -3.11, 17.2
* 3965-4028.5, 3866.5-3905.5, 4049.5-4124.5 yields -3.16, 16.3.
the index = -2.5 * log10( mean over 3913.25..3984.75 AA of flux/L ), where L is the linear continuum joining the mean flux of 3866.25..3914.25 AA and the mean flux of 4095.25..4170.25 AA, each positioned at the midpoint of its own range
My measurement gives 0.17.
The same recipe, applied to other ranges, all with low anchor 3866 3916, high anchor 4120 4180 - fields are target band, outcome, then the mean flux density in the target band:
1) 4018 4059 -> -0.15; 19.3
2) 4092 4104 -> 0.05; 17.1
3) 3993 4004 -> -0.21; 19.6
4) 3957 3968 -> 0.26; 12.2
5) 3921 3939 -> 0.35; 10.7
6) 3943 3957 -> 0.01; 15.1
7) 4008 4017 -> -0.21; 19.8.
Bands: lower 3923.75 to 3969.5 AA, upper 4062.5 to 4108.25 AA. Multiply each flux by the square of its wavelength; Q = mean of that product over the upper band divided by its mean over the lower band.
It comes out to 1.60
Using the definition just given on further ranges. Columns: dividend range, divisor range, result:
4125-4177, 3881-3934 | 1.57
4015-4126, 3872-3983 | 1.52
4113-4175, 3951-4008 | 1.32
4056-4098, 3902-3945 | 1.54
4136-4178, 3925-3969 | 1.71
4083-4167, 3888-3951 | 1.54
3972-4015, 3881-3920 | 1.31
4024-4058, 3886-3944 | 1.55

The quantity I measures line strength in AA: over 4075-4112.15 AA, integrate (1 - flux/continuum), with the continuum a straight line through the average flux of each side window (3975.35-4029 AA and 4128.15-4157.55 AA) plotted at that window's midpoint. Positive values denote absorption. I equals 0.66 AA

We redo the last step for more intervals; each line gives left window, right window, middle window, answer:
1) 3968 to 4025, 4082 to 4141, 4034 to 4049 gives -0.87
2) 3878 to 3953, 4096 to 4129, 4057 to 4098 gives -3.93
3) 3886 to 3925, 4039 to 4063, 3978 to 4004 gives -1.76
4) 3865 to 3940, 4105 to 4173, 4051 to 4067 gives -1.68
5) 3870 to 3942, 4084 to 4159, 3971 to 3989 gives 0.08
